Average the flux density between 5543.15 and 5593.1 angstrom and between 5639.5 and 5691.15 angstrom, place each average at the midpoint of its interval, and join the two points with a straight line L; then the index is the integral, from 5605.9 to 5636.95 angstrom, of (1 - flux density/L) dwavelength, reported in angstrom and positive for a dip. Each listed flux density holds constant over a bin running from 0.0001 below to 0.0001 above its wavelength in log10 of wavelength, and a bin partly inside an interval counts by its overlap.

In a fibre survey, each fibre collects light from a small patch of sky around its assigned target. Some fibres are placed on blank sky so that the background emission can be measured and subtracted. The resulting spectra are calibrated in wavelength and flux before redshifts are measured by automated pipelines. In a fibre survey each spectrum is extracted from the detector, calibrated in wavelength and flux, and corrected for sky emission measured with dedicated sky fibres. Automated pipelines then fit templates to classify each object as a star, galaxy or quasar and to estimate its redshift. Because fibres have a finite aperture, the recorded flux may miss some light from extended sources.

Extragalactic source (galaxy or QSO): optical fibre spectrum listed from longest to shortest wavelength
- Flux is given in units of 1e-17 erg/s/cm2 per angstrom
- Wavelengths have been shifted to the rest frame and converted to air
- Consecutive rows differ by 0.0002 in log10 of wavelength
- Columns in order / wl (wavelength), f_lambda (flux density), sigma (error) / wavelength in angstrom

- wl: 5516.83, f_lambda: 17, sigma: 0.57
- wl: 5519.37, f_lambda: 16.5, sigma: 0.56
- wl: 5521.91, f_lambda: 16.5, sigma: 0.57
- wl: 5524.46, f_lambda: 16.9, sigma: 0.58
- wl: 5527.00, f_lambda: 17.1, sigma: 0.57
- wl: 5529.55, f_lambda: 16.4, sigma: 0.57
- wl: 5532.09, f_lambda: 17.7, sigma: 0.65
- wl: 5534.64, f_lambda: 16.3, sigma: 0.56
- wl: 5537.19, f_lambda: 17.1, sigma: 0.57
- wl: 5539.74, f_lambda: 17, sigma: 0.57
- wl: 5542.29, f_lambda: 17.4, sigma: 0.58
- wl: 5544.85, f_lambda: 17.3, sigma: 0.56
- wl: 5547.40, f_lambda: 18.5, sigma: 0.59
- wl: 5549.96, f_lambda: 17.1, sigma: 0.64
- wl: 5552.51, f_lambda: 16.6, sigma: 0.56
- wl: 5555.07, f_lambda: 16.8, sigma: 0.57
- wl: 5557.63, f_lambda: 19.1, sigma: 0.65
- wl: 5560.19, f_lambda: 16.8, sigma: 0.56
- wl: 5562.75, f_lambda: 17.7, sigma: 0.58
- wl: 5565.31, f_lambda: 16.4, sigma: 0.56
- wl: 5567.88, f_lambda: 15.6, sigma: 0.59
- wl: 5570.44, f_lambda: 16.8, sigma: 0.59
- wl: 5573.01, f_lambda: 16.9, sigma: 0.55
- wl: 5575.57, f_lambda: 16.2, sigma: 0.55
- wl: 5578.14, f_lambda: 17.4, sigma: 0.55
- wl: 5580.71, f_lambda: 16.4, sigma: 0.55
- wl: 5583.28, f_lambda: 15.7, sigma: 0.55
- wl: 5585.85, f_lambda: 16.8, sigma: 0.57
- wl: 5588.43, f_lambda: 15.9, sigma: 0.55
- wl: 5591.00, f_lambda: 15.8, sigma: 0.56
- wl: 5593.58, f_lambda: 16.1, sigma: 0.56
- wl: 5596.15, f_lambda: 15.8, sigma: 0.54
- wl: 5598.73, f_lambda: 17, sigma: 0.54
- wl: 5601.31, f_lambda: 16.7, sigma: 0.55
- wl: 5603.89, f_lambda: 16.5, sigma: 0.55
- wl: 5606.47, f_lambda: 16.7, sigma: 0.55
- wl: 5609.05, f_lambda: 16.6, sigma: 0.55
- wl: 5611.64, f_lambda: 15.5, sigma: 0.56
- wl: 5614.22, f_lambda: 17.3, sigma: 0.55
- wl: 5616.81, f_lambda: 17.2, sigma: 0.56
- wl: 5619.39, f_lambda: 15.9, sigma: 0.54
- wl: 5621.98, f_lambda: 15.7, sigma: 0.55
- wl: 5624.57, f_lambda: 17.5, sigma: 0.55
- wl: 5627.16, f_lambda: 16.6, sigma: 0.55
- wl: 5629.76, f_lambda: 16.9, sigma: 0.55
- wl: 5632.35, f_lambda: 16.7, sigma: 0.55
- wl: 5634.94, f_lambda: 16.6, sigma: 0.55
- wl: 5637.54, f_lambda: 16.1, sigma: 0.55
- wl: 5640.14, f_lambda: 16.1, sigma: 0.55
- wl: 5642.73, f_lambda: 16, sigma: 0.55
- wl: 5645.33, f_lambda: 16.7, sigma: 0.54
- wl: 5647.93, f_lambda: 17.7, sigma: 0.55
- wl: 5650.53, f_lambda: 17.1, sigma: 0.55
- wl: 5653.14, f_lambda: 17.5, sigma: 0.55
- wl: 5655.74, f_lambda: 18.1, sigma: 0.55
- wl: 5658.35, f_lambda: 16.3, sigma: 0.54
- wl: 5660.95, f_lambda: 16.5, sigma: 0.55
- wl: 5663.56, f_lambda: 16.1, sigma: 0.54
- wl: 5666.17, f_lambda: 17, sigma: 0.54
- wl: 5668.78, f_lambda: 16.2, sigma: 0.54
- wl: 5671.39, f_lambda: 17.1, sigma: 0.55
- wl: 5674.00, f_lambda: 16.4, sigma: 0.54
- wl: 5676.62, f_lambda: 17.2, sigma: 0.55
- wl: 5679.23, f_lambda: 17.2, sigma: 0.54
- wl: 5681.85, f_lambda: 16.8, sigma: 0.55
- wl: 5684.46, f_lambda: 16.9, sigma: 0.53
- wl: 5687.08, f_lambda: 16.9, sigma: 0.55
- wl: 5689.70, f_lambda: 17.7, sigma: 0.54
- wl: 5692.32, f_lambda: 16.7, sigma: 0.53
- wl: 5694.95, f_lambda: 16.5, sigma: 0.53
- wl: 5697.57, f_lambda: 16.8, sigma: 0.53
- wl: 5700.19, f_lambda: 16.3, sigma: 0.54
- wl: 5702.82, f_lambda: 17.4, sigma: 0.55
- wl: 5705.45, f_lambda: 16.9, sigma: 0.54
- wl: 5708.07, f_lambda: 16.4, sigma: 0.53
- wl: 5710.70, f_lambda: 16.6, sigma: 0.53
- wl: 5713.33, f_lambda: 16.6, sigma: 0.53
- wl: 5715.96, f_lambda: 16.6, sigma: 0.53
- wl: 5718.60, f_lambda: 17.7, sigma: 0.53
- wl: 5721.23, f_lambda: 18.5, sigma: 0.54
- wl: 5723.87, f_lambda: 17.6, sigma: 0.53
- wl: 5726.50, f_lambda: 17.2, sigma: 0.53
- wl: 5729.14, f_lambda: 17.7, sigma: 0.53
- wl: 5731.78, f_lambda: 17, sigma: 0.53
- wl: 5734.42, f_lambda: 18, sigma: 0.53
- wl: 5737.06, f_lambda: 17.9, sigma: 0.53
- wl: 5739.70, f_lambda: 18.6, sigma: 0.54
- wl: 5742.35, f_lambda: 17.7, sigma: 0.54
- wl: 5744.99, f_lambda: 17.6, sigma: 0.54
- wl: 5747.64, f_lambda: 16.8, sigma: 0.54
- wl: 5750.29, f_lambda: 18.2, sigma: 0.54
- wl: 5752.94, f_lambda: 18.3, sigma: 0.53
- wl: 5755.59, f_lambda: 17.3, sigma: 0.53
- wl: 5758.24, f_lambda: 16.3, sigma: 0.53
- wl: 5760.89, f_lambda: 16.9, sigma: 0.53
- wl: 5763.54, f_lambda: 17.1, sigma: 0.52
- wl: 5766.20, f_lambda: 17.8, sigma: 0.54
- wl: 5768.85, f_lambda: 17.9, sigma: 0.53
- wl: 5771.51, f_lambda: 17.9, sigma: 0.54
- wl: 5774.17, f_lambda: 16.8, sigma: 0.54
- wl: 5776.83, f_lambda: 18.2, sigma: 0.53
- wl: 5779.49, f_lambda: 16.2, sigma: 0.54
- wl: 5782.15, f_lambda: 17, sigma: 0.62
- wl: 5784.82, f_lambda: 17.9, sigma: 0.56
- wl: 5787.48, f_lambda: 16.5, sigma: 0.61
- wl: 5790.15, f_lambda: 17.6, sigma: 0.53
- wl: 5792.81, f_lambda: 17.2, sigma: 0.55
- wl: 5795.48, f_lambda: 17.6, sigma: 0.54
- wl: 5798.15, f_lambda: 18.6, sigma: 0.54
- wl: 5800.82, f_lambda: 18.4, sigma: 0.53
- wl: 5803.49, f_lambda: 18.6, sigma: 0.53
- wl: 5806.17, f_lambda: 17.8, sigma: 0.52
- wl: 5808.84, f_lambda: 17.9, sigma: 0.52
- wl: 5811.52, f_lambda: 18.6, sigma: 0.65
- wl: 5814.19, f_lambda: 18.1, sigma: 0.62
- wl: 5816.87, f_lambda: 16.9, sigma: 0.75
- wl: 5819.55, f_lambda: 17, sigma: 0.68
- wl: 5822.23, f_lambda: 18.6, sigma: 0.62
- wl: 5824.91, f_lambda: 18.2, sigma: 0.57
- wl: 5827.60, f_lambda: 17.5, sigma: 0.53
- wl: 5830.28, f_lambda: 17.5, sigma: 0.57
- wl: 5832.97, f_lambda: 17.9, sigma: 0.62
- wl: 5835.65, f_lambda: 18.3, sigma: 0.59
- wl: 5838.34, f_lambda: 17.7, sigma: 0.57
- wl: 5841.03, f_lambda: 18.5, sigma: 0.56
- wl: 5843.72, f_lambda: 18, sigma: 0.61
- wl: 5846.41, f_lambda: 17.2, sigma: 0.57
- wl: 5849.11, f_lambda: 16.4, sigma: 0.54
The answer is 0.5 angstrom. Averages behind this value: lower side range 16.8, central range 16.6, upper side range 16.9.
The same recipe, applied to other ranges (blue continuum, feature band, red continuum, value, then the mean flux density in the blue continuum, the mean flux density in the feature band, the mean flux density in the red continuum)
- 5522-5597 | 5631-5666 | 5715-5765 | 0.9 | 16.8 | 16.7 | 17.5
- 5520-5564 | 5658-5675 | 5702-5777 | 0.8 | 17.2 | 16.5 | 17.4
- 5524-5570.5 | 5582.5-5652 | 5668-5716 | 1.9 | 17.1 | 16.5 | 16.8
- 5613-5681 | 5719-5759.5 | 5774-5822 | -0.8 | 16.8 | 17.6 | 17.6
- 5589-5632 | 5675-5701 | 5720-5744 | 0.6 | 16.5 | 16.9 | 17.8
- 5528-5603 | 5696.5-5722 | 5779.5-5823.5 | 0.6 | 16.8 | 17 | 17.7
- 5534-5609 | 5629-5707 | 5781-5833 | 1.7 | 16.8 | 16.8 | 17.8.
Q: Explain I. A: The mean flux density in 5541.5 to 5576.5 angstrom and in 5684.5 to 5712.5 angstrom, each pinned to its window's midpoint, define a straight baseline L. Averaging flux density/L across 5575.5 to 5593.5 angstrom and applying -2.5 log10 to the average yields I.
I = 0.05 mag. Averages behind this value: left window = 17.1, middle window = 16.3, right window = 16.8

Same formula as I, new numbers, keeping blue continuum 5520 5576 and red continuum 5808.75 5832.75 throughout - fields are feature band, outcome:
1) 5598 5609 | 0.03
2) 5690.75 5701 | 0.05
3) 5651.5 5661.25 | 0.01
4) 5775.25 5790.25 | 0.03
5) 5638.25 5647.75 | 0.06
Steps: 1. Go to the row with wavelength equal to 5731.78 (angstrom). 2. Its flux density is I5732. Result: 17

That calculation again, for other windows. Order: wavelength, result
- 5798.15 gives 18.6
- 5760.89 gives 16.9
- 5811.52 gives 18.6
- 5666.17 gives 17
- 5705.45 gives 16.9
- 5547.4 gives 18.5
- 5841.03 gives 18.5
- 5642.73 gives 16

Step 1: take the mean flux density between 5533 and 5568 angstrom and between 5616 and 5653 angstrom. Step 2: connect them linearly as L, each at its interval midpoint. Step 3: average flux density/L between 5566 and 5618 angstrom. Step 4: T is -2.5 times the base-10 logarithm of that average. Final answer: 0.031 mag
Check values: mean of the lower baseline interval 17.2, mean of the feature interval 16.4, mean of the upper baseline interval 16.6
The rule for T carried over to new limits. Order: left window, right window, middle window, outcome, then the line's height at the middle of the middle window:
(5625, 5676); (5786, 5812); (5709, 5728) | 0.001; 17.3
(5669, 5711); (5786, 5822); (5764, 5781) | 0.005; 17.5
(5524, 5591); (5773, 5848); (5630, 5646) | 0.049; 17.2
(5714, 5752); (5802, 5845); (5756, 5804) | 0.021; 17.8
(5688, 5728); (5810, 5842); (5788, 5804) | -0.014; 17.7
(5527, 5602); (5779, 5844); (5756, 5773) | 0.018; 17.6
